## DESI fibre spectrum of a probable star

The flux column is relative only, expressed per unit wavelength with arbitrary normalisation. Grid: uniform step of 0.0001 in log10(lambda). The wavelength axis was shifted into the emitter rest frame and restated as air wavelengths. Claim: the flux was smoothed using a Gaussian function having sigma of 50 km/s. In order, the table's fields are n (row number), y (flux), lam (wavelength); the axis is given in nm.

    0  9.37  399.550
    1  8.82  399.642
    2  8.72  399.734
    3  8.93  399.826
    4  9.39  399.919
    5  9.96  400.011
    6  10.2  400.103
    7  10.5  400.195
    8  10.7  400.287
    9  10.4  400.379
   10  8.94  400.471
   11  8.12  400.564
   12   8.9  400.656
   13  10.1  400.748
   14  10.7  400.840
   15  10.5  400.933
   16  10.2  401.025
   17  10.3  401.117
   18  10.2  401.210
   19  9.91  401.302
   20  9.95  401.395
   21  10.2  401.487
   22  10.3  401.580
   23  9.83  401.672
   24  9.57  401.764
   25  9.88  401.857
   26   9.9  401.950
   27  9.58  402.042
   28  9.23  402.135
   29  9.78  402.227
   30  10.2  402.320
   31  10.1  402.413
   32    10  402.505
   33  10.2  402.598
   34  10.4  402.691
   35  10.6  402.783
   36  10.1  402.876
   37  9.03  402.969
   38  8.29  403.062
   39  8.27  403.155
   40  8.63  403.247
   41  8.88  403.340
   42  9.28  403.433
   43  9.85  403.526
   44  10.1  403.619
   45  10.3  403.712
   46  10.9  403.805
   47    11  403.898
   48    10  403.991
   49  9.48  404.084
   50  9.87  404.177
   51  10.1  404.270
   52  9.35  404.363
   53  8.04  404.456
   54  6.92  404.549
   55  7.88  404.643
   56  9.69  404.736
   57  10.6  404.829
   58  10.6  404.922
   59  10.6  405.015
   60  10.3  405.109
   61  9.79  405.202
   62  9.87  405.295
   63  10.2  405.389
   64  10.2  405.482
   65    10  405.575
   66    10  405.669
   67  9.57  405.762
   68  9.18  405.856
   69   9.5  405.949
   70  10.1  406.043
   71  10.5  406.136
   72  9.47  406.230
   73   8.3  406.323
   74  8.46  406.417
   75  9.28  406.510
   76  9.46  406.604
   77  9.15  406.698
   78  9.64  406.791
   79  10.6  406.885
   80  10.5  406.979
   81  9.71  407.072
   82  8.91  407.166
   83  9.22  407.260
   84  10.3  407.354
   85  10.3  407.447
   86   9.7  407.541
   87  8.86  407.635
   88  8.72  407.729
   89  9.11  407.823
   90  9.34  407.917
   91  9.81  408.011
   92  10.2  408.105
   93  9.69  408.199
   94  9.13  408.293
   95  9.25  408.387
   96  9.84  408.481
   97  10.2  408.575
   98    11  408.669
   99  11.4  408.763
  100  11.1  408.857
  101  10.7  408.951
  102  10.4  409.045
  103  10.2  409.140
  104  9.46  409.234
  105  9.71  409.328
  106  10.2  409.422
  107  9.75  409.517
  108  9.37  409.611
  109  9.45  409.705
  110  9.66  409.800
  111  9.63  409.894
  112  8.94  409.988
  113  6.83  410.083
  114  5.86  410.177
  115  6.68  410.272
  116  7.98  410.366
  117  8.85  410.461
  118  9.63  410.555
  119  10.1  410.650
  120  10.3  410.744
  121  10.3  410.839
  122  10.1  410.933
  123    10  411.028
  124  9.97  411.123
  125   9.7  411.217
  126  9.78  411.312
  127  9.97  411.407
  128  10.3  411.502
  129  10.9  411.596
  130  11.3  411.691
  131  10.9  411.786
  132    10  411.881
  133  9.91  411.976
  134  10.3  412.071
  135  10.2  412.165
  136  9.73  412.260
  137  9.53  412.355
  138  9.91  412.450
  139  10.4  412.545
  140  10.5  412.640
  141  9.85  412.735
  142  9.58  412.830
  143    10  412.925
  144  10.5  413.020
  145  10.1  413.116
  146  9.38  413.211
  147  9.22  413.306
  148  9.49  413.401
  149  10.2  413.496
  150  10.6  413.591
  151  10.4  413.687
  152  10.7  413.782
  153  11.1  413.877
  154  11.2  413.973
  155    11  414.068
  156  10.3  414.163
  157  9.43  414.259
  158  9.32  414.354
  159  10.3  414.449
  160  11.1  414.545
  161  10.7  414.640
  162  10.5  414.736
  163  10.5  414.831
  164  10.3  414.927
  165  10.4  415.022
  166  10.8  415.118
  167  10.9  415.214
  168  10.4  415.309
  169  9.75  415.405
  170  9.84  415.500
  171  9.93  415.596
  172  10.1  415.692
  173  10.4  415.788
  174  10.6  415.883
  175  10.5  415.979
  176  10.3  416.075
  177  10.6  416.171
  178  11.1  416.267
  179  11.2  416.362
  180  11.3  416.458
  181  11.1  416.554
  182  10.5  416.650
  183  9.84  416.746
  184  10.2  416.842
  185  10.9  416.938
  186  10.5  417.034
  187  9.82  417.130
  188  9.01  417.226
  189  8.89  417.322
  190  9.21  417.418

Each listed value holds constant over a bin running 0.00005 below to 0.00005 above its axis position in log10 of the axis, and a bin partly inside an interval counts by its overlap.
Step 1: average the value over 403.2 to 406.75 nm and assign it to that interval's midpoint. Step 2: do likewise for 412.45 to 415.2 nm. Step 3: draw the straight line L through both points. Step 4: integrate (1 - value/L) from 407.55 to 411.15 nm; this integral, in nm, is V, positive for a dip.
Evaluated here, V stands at 0.154 nm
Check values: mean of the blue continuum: 9.62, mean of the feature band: 9.52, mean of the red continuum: 10.3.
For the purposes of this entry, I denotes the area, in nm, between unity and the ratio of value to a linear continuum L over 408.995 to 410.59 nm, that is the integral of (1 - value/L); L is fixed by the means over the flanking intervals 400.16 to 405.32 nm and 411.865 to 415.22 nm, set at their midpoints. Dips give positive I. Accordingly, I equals 0.17 nm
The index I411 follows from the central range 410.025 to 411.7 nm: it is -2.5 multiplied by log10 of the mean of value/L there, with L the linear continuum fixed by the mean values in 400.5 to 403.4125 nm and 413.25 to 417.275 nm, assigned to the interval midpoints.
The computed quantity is 0.10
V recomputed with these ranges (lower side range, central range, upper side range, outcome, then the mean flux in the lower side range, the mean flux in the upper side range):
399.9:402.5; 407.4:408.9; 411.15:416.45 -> 0.041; 9.92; 10.3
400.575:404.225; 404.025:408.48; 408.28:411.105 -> 0.054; 9.84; 9.54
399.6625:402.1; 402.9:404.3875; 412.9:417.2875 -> 0.050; 9.83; 10.4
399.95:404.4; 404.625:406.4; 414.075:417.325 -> 0.028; 9.85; 10.4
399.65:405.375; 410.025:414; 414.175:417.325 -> 0.146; 9.73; 10.4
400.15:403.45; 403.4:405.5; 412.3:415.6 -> 0.021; 9.77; 10.2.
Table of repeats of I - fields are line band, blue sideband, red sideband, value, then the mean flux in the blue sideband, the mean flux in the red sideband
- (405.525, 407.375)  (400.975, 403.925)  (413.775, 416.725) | 0.09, 9.84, 10.5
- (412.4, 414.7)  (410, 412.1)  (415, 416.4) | -0.05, 9.51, 10.5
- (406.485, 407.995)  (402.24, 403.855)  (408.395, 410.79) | 0.00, 9.71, 9.49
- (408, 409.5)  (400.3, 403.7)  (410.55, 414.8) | -0.02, 9.75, 10.2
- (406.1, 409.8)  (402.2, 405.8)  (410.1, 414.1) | 0.02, 9.72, 9.89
